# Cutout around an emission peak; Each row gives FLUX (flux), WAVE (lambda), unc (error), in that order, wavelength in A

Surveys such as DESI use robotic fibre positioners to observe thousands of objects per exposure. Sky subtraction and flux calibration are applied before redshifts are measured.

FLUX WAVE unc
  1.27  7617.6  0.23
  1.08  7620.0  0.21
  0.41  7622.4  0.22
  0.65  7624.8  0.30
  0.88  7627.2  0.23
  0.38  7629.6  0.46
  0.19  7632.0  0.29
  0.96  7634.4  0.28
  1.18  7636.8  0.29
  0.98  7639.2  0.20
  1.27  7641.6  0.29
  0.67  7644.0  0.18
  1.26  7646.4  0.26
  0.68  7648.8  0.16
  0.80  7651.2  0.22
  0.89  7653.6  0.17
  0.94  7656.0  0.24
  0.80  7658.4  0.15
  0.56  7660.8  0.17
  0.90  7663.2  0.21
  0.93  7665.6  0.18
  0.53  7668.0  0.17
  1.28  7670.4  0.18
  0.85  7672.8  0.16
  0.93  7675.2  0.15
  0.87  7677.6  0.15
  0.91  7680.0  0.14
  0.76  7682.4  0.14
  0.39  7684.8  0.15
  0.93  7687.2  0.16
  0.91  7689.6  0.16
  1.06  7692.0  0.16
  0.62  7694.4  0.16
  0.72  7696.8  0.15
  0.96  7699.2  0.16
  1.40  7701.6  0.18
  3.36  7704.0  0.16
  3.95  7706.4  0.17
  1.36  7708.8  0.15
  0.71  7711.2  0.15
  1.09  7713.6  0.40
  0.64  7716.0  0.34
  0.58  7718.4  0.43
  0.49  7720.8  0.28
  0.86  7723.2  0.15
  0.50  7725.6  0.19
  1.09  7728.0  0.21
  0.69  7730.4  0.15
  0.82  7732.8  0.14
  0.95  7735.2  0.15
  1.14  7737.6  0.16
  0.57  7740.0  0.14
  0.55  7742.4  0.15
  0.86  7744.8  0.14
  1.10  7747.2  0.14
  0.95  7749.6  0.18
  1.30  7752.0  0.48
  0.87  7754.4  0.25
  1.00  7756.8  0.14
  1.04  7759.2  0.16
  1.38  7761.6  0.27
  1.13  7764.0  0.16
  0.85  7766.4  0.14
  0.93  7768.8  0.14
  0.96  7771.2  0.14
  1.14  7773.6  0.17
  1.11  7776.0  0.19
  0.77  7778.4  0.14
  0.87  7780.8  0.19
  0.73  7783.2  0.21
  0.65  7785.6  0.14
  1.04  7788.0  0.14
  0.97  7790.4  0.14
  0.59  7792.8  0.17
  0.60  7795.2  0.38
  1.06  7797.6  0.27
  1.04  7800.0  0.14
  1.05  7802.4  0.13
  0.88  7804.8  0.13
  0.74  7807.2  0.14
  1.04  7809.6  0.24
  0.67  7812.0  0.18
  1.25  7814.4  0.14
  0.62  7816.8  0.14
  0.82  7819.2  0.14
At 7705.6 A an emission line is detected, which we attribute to H-beta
